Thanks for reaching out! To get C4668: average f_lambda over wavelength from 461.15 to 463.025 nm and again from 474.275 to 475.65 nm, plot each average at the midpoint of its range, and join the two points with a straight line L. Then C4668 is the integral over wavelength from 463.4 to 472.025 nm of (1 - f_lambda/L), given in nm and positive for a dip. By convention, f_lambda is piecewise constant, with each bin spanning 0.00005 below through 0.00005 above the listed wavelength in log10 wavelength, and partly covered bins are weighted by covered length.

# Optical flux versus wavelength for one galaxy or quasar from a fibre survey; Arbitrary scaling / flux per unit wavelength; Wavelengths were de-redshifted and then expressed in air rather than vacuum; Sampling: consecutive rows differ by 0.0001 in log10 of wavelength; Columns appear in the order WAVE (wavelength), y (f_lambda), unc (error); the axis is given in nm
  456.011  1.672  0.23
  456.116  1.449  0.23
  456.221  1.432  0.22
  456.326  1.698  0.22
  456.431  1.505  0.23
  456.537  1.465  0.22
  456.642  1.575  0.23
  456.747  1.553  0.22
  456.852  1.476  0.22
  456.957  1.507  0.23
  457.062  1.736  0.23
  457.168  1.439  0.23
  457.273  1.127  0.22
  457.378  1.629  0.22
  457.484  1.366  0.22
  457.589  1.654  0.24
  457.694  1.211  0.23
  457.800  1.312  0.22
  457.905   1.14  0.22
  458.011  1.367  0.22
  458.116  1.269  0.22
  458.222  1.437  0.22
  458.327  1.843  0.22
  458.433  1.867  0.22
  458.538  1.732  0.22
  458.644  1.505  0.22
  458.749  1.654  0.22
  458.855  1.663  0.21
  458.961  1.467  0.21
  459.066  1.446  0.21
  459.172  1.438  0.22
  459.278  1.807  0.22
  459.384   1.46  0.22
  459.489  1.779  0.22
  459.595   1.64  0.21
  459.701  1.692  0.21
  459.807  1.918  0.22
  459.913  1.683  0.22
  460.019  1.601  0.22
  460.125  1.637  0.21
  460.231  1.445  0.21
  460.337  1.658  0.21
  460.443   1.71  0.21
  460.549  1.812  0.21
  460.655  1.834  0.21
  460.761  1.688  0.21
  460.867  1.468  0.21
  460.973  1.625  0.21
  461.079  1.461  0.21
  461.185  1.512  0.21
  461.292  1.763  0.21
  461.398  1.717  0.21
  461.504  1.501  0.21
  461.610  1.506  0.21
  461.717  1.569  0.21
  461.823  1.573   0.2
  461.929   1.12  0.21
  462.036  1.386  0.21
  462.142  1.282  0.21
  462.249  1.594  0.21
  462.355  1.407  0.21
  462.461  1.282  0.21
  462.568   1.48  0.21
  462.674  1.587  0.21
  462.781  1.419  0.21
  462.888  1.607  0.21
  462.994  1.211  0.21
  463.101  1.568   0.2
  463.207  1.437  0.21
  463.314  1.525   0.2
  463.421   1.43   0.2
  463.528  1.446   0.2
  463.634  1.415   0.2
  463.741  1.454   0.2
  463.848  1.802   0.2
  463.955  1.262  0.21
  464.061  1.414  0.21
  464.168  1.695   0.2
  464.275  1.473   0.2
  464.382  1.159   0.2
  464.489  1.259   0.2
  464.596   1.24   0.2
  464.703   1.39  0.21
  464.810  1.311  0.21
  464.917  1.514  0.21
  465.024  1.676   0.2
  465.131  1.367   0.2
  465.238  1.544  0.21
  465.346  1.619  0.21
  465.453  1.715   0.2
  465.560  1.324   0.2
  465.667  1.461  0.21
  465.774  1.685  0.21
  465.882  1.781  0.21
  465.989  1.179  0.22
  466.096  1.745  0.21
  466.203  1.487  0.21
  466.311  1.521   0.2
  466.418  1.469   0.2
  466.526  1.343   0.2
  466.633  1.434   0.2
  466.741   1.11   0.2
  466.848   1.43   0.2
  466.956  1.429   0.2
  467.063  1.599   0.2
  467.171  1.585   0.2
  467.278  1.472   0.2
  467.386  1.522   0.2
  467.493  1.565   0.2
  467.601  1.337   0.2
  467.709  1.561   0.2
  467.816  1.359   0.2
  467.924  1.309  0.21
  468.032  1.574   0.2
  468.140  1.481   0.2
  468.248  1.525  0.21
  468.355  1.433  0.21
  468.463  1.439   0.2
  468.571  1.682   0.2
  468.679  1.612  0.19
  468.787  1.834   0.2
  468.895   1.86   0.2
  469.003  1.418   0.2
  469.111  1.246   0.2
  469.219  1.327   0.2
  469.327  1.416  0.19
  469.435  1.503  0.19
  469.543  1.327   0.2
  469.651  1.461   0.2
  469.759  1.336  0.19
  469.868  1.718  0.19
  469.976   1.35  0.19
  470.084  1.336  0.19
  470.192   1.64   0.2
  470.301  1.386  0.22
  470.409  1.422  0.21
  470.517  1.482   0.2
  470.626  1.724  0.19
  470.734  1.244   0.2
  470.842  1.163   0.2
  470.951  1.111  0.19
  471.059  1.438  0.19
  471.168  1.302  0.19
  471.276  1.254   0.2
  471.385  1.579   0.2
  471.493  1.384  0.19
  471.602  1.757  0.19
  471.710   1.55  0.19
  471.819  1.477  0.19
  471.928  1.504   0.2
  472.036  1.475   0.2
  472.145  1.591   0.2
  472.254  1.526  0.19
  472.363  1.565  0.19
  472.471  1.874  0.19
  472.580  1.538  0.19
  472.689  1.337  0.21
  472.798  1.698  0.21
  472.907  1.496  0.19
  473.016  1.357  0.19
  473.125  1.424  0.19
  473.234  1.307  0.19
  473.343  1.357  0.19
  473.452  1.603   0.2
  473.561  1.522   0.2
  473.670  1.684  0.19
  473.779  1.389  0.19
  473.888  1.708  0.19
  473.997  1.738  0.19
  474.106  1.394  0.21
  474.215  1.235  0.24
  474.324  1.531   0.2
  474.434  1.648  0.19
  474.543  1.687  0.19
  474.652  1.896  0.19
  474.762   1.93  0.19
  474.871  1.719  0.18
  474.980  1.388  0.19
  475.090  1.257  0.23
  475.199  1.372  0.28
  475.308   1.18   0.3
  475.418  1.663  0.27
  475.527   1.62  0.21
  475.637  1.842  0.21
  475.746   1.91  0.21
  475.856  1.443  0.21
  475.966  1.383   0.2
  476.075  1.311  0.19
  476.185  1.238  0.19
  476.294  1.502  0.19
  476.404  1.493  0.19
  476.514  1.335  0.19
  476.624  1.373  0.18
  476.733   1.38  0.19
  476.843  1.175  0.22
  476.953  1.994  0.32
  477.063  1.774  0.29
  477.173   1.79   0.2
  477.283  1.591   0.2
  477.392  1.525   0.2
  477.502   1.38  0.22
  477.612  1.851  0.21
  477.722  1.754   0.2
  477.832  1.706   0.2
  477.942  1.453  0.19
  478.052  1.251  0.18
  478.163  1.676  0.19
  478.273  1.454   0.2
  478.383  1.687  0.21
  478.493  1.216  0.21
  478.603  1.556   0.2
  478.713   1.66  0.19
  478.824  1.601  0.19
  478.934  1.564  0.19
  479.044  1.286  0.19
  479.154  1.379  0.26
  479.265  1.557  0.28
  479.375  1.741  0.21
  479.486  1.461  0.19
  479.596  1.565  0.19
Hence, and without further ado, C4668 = 0.33 nm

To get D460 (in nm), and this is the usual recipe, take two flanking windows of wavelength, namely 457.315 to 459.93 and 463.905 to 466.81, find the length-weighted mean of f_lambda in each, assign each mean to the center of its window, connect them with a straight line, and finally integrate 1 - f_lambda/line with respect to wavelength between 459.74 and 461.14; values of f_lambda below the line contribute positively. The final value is -0.12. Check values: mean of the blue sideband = 1.56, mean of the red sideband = 1.45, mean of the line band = 1.66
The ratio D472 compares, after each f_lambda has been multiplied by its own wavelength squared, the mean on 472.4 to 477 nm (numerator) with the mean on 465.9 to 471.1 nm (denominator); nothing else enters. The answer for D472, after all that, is 1.07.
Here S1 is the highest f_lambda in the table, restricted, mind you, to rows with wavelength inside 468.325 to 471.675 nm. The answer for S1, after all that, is 1.86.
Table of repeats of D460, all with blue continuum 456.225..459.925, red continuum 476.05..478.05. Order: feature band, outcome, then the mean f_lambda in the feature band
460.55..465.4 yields 0.18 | 1.48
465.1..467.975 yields 0.10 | 1.48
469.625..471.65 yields 0.15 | 1.42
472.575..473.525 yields 0.05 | 1.45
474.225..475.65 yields -0.04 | 1.58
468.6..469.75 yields 0.03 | 1.5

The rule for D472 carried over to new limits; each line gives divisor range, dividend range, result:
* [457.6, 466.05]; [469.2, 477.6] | 1.04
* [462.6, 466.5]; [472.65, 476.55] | 1.07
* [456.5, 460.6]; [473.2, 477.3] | 1.06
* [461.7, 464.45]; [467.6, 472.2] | 1.04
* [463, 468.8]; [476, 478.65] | 1.08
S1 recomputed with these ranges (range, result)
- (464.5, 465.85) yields 1.715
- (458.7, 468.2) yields 1.918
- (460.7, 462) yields 1.763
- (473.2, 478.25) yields 1.994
